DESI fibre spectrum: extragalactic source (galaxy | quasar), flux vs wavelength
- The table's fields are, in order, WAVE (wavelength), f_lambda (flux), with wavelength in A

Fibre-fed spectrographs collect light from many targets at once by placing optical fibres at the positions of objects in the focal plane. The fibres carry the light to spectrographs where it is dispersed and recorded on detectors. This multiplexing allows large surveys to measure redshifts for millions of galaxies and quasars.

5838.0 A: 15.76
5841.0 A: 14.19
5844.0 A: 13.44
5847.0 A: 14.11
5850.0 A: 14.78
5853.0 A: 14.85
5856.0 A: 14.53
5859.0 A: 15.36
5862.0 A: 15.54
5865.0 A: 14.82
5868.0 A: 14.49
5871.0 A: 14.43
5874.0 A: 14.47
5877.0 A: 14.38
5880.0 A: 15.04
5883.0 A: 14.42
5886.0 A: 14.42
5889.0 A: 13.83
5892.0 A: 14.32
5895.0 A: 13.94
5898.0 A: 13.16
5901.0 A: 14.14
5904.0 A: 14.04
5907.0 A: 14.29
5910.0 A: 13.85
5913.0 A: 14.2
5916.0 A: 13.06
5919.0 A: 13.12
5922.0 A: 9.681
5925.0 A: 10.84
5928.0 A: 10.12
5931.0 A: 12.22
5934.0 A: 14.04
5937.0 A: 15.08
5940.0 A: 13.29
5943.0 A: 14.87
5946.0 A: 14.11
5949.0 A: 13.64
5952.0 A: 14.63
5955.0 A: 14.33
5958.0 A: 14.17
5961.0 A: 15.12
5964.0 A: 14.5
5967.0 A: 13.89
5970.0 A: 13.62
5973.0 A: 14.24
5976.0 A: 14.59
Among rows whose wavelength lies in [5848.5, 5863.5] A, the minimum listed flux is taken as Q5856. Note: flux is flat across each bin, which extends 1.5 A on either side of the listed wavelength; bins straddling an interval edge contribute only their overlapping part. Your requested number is 14.53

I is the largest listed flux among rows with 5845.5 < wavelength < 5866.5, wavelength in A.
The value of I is 15.54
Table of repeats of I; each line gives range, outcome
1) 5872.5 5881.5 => 15.04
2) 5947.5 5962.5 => 15.12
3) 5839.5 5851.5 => 14.78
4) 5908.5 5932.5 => 14.2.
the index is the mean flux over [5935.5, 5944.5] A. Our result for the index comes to 14.4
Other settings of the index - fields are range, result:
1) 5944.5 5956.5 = 14.2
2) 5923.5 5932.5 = 11.1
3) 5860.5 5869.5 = 15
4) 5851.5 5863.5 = 15.1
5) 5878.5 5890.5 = 14.4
